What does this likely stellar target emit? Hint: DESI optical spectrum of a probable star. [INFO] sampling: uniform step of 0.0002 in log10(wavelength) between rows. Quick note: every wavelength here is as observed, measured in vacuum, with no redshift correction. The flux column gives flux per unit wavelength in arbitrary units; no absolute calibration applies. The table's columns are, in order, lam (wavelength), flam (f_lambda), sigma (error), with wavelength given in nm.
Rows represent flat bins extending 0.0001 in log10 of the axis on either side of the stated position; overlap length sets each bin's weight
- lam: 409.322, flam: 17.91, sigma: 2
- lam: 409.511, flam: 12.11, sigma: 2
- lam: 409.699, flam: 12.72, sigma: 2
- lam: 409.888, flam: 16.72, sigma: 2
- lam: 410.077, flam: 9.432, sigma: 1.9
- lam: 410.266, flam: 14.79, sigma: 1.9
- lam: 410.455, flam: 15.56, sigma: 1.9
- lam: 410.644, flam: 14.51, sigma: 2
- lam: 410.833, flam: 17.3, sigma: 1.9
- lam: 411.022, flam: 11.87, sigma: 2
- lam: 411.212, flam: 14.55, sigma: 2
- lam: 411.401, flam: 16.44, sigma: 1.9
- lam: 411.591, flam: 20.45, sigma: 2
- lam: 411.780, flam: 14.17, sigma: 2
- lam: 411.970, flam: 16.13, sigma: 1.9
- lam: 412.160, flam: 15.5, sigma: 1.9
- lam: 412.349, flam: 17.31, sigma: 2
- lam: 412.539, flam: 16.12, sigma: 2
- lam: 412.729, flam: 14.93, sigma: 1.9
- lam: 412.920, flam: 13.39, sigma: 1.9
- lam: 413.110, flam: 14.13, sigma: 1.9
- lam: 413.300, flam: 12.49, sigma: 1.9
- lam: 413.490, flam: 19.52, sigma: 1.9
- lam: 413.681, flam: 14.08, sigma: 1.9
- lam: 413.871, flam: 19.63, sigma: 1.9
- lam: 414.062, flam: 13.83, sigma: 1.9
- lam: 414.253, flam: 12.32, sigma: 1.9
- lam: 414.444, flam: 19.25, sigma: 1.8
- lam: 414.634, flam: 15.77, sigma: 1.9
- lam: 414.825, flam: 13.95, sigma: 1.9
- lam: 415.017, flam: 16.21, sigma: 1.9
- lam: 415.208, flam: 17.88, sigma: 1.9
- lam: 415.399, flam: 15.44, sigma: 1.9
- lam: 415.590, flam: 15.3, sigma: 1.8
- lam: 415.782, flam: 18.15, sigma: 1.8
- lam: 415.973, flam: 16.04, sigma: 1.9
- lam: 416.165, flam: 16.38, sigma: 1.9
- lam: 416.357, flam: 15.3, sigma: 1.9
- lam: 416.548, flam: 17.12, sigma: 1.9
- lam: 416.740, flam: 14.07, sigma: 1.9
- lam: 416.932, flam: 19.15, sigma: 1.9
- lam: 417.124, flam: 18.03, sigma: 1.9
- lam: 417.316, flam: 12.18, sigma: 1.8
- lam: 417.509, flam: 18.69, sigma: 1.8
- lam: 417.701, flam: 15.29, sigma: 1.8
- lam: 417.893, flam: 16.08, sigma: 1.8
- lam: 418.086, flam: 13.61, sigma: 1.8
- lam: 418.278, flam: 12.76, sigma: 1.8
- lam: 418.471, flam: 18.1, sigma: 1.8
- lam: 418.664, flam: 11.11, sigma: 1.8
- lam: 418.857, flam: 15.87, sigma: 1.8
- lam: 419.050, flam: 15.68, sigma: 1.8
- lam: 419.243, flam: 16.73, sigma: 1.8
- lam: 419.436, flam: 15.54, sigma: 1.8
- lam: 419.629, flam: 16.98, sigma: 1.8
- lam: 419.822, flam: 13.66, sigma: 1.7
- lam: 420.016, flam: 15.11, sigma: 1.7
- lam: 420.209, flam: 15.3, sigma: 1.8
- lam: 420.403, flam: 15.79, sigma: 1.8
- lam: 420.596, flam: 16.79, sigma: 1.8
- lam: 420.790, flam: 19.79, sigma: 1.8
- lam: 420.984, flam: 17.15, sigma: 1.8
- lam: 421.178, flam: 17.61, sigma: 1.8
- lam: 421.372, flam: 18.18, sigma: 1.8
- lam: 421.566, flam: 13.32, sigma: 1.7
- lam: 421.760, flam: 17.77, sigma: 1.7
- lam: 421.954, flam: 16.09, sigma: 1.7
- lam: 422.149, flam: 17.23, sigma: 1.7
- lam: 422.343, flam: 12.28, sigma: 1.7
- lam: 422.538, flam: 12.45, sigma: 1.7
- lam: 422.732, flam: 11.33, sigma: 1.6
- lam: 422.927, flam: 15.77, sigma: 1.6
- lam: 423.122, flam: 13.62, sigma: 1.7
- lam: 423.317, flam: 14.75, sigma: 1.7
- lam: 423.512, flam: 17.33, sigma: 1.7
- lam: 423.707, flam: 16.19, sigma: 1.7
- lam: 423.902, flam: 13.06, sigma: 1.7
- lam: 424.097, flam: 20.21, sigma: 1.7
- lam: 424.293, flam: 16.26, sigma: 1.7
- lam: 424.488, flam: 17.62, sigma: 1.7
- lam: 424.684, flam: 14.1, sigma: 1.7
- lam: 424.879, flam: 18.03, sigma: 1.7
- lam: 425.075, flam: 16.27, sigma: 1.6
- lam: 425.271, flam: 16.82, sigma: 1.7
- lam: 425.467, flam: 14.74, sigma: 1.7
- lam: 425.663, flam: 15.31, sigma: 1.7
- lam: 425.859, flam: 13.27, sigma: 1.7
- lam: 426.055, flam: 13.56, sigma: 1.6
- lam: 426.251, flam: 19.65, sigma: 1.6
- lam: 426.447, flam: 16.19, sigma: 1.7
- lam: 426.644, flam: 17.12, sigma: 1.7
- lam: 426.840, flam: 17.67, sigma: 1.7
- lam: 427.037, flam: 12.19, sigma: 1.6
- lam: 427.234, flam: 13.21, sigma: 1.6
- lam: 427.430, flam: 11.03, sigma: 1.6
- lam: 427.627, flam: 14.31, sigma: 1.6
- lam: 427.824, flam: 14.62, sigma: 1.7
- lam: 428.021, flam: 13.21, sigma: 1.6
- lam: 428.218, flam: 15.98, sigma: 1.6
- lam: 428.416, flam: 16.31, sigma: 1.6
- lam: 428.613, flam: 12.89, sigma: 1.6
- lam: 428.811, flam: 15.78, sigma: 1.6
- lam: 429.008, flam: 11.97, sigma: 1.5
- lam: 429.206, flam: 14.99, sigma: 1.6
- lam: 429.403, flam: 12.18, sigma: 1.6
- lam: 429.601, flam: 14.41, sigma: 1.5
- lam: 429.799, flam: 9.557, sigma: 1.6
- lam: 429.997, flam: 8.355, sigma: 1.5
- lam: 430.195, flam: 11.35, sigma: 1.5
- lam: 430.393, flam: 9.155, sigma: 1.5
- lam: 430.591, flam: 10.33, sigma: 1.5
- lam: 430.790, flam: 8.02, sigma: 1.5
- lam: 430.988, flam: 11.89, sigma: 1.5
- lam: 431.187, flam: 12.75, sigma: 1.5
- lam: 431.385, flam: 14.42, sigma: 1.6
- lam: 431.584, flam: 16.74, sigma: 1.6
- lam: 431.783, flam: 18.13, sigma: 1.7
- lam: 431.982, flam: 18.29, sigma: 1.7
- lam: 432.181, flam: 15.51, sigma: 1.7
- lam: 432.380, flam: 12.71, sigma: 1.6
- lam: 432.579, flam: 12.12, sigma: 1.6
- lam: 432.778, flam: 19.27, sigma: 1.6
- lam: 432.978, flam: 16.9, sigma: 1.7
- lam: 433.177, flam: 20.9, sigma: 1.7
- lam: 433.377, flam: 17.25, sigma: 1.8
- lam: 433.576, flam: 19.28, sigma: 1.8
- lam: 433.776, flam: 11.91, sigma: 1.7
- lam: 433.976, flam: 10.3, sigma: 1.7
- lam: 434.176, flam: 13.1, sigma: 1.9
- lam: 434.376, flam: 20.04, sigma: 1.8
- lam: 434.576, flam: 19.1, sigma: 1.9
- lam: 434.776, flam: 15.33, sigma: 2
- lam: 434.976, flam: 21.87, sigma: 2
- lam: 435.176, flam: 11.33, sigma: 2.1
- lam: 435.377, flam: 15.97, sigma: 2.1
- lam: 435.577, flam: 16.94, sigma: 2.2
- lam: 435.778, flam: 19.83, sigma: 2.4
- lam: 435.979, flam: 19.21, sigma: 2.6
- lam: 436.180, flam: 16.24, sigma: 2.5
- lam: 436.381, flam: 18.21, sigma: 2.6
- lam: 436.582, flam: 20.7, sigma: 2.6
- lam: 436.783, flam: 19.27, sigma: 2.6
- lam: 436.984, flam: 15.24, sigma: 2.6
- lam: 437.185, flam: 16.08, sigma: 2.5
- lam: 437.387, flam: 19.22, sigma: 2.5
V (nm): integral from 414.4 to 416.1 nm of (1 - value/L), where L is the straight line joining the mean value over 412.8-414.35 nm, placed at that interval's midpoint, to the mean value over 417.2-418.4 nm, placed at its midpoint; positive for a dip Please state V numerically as -0.17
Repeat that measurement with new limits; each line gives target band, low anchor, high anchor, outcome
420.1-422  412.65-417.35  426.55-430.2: -0.25 nm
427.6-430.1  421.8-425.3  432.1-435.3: 0.38 nm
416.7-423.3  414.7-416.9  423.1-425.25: 0.24 nm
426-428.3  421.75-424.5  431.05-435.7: 0.10 nm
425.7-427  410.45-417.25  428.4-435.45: -0.10 nm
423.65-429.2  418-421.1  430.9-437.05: 0.27 nm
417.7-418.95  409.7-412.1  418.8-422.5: 0.10 nm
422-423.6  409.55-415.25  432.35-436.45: 0.16 nm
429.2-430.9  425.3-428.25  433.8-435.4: 0.50 nm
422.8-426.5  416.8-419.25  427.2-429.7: -0.35 nm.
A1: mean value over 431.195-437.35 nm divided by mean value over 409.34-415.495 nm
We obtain 1.1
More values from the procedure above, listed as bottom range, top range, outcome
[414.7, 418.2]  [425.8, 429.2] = 0.92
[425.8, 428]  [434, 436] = 1.15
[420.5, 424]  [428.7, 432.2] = 0.83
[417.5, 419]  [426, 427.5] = 1.01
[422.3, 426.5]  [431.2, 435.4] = 1.05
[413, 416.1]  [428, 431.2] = 0.77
